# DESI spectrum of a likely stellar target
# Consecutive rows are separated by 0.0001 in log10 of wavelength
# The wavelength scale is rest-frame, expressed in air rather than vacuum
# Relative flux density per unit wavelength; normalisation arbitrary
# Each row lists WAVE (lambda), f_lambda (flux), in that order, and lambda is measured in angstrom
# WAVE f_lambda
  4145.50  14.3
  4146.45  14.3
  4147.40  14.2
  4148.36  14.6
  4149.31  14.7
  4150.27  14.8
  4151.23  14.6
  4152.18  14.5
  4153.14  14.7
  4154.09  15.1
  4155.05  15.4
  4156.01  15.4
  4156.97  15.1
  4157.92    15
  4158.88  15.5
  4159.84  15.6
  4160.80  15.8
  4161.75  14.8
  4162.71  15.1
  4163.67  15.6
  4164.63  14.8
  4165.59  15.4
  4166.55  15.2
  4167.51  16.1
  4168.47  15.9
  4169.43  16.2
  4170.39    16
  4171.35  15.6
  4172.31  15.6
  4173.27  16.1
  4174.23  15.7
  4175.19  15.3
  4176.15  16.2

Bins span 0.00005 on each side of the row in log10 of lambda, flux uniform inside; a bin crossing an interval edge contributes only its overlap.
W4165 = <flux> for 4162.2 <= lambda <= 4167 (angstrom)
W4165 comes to 15.2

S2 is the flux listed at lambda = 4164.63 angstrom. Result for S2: 14.8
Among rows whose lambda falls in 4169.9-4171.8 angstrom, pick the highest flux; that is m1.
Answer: 16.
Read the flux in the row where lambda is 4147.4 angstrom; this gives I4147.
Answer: 14.2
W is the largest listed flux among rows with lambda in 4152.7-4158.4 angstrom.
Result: 15.4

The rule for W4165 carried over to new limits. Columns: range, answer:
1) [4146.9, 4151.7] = 14.6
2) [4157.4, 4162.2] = 15.4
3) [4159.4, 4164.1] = 15.4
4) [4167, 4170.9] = 16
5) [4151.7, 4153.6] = 14.6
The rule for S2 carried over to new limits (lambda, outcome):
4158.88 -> 15.5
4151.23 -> 14.6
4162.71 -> 15.1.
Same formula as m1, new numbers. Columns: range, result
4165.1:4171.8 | 16.2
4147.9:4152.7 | 14.8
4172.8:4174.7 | 16.1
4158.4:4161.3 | 15.8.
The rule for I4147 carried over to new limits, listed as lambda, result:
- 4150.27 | 14.8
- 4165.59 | 15.4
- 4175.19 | 15.3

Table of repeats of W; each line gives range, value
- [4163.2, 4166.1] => 15.6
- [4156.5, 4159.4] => 15.5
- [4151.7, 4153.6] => 14.7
